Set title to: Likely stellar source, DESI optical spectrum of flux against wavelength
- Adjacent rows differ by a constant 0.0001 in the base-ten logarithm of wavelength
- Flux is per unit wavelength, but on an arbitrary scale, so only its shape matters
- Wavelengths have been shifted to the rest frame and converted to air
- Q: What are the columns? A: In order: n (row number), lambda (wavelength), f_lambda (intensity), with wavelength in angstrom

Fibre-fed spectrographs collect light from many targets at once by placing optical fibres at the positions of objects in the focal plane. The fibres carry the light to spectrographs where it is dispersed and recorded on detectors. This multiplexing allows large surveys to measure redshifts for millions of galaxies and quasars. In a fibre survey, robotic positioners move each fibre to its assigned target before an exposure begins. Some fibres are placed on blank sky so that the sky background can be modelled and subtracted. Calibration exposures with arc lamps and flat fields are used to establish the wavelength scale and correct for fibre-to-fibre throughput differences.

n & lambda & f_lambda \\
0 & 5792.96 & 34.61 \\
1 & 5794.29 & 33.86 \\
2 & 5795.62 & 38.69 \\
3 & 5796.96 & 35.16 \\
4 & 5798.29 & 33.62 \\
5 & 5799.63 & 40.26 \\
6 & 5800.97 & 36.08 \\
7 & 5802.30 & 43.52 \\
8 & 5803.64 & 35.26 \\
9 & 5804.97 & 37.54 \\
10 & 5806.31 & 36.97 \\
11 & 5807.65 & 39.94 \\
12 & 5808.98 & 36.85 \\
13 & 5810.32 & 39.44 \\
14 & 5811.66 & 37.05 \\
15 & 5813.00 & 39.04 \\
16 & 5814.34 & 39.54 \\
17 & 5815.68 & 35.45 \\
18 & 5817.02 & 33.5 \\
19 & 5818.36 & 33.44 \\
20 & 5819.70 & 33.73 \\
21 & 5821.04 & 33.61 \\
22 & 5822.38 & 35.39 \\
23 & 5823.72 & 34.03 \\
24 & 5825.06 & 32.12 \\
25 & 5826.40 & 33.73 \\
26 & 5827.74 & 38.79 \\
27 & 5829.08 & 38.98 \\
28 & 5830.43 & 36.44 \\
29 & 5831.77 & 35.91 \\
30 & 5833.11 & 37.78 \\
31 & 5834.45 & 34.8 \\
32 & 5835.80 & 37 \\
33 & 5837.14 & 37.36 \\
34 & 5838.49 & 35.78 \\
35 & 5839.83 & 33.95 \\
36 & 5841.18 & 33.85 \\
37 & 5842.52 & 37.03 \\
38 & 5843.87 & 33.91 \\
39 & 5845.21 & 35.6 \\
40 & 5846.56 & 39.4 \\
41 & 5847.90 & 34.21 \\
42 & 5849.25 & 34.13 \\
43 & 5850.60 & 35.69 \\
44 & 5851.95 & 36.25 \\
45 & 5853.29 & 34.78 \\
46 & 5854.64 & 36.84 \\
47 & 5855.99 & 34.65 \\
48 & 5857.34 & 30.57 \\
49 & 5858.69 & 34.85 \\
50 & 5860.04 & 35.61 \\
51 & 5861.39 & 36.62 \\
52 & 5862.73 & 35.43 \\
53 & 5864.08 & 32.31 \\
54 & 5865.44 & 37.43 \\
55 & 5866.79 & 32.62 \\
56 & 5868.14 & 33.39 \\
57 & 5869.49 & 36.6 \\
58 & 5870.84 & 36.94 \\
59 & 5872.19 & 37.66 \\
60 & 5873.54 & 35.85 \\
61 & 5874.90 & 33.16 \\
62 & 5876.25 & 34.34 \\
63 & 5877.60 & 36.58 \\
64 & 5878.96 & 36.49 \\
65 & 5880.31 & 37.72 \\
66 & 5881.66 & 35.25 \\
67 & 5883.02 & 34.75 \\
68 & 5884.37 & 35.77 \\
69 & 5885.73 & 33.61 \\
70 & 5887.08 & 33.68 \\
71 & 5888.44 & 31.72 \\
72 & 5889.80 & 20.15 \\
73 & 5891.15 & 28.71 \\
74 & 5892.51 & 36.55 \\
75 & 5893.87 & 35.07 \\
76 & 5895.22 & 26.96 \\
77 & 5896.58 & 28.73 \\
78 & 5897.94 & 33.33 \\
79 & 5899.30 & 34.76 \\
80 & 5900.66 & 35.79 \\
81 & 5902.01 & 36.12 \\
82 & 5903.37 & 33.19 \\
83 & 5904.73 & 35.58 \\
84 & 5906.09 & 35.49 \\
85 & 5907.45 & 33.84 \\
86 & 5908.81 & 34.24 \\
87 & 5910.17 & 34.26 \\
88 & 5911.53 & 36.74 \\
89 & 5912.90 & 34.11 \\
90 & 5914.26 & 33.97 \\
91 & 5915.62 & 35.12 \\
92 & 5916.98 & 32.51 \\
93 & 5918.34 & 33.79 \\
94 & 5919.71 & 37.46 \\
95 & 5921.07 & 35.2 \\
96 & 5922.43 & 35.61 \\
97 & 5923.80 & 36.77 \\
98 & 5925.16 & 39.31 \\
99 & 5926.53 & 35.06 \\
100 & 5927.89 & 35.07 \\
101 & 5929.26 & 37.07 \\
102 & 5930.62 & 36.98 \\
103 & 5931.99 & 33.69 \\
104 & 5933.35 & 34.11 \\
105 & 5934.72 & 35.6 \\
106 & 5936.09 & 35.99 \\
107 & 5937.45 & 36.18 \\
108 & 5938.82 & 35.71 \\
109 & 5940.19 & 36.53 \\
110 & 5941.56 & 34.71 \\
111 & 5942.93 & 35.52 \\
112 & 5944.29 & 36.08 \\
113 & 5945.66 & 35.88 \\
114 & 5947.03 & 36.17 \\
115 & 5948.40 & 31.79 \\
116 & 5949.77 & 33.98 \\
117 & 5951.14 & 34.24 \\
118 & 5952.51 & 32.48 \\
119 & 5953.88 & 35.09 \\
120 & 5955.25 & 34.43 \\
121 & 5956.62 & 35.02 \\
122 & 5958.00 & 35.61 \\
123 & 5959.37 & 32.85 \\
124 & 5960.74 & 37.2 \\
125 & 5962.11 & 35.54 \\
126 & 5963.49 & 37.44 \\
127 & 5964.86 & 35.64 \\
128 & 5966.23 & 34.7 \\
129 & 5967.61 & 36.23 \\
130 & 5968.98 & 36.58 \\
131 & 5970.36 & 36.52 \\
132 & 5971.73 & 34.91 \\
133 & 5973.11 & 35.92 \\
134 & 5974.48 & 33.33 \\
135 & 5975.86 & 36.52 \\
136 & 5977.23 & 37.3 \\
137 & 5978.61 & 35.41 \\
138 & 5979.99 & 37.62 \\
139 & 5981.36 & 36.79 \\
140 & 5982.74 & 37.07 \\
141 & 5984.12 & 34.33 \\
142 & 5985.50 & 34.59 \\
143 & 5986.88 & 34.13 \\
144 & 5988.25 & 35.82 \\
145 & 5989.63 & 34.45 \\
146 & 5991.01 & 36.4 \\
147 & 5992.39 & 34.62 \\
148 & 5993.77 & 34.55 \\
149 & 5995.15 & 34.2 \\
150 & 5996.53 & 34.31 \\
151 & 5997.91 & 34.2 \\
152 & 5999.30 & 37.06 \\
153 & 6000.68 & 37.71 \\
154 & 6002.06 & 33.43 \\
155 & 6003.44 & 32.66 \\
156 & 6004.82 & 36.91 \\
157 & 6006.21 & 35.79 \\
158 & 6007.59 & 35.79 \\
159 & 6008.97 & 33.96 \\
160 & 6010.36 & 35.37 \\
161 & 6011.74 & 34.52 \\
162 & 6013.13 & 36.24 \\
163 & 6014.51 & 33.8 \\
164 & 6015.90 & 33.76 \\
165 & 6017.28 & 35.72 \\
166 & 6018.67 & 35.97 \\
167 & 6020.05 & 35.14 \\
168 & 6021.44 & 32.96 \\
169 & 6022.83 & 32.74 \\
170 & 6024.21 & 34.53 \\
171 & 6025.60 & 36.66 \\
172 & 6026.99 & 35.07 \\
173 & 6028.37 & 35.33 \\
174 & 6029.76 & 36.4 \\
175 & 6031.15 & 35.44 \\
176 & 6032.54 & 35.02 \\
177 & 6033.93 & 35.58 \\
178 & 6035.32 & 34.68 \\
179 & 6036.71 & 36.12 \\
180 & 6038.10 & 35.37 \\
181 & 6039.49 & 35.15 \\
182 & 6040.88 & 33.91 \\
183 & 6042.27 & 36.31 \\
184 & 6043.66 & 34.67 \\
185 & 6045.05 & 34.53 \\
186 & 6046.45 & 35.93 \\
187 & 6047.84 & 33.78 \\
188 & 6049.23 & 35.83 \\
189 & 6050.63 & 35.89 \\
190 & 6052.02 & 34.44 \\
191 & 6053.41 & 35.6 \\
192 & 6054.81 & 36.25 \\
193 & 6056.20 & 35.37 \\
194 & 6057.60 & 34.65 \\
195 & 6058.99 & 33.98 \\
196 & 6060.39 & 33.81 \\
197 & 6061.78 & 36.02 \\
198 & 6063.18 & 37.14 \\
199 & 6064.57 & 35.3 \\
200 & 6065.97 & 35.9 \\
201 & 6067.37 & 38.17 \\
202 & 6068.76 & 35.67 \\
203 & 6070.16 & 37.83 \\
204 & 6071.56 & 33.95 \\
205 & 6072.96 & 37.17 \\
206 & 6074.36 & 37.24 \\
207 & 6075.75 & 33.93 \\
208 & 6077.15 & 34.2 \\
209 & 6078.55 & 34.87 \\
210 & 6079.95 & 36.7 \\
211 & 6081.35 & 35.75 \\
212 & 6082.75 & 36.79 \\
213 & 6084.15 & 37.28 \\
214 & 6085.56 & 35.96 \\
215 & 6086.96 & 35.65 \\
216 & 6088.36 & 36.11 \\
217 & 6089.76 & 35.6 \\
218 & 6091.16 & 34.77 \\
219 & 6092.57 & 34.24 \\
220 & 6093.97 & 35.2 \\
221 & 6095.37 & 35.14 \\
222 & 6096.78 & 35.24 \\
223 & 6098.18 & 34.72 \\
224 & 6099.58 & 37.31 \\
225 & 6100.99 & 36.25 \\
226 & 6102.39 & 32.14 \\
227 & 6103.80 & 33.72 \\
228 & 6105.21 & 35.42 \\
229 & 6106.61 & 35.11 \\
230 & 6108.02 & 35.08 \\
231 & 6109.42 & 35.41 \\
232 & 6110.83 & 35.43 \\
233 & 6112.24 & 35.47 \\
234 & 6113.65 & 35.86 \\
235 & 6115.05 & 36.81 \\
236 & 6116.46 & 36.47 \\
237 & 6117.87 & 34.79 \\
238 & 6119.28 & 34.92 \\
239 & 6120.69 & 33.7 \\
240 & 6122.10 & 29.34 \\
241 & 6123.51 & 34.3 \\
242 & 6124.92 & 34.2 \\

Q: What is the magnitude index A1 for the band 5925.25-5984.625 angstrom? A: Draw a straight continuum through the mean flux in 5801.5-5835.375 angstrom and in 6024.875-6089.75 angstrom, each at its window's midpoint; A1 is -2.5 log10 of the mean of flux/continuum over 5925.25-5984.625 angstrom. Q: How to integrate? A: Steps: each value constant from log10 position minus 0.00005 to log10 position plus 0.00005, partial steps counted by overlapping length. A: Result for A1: 0.01 mag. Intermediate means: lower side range 36.5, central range 35.5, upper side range 35.6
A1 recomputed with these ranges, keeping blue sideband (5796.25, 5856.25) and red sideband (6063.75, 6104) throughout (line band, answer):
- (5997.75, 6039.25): 0.02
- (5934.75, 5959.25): 0.03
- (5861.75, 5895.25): 0.06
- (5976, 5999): 0.01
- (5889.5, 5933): 0.05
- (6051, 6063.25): 0.02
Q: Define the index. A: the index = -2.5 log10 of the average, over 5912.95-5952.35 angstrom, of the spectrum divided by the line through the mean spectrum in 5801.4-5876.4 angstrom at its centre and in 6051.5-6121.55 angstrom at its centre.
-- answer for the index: 0.012 mag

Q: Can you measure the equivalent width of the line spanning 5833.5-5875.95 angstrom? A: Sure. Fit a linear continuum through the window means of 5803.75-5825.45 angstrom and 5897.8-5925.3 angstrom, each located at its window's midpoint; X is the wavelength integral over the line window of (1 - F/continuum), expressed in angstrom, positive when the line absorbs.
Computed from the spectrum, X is 0.5 angstrom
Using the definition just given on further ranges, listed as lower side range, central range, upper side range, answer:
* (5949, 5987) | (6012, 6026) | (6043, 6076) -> 0.31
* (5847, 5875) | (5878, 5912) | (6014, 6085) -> 1.55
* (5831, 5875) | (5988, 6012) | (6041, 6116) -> 0.25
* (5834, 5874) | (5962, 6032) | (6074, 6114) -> 0.09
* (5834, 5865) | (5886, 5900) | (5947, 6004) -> 1.66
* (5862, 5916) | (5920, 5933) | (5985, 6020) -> -0.63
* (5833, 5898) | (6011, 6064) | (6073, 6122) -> 0.01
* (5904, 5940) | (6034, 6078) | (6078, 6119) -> 0.02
